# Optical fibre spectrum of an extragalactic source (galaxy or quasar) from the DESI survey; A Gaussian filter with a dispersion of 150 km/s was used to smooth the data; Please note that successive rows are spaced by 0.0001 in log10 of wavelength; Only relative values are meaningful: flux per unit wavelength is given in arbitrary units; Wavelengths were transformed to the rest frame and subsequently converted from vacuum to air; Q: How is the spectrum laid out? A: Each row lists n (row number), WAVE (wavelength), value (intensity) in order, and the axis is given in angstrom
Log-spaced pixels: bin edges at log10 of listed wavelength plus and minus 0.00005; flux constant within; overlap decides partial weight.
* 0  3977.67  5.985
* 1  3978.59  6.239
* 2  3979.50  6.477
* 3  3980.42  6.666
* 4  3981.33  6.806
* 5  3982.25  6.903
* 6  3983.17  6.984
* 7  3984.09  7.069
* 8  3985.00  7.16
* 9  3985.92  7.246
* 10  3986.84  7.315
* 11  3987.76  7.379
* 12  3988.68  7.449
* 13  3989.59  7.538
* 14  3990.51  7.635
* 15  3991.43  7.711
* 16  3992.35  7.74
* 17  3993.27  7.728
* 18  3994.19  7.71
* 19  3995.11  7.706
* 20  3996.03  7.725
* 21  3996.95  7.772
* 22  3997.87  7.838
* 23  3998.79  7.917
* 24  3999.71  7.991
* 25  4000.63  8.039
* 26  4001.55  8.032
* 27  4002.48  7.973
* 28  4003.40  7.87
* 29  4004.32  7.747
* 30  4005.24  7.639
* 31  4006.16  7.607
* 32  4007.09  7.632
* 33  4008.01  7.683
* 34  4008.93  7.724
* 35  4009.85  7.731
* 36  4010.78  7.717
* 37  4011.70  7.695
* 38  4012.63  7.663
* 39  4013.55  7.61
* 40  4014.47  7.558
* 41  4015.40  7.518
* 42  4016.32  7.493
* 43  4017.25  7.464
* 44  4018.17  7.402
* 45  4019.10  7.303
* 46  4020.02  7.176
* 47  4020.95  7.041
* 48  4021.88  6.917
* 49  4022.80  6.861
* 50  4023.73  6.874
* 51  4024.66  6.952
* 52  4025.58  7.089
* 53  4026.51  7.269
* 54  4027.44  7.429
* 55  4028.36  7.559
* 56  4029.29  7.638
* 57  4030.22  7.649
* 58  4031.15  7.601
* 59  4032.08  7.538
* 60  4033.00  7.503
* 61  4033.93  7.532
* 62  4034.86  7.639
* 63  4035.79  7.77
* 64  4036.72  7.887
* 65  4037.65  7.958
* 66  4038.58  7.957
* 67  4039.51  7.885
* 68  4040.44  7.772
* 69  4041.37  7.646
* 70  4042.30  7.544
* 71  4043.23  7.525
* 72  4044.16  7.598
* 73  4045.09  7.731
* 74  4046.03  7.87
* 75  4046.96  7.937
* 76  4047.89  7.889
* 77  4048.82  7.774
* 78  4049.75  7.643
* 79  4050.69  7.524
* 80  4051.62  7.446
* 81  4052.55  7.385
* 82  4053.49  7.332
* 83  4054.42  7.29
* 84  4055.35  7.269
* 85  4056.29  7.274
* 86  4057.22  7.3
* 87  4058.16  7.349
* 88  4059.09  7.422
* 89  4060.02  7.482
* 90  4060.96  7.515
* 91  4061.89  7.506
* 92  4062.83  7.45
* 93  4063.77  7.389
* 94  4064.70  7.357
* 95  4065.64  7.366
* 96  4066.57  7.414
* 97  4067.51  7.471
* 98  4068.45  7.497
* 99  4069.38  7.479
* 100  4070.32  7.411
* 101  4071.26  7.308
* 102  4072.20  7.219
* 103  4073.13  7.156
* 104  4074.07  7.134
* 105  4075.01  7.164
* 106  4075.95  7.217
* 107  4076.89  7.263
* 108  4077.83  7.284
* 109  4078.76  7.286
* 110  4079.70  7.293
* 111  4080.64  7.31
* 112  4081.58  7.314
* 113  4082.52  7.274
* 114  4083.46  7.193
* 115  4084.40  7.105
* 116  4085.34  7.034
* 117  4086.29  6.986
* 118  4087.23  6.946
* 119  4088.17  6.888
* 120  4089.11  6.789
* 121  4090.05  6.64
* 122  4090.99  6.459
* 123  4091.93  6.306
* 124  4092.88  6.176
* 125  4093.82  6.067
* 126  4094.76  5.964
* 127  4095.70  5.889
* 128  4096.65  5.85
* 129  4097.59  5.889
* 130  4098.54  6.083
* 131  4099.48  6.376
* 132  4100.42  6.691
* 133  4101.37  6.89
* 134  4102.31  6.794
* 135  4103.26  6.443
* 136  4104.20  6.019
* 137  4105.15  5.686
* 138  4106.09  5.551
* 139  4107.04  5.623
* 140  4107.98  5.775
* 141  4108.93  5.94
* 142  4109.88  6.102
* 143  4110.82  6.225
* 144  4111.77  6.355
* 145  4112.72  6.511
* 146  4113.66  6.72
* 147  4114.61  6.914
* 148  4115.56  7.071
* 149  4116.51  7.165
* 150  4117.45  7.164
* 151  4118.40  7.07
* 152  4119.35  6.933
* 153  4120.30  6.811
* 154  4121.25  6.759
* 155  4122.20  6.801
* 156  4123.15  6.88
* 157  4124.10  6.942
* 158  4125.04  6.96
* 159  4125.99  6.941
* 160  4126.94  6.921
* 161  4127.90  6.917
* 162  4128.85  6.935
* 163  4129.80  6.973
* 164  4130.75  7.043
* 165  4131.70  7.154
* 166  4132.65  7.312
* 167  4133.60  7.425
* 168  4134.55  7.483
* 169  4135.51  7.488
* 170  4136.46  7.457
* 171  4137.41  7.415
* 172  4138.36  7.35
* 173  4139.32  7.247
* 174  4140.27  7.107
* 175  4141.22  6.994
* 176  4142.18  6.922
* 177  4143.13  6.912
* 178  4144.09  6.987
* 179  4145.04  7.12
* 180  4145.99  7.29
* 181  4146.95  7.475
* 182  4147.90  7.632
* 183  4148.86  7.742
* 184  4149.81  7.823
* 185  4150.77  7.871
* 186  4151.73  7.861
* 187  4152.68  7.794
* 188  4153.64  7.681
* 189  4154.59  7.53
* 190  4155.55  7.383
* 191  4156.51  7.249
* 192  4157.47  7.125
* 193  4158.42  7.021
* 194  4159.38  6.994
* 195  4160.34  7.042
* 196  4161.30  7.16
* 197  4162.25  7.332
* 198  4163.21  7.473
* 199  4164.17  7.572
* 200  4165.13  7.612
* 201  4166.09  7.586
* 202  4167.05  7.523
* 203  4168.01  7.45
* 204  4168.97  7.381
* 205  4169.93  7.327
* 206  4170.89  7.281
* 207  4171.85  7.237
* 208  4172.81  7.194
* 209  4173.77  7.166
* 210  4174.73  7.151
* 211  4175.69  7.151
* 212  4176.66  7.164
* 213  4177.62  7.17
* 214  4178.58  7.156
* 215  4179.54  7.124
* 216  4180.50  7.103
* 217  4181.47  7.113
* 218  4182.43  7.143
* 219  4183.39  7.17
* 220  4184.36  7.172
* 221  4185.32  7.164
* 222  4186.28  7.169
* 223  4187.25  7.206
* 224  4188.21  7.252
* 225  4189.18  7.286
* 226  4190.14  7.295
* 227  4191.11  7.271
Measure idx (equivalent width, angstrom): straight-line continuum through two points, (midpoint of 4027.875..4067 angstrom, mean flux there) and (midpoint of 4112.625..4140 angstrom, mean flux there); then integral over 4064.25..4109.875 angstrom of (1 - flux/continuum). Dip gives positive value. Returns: 3.6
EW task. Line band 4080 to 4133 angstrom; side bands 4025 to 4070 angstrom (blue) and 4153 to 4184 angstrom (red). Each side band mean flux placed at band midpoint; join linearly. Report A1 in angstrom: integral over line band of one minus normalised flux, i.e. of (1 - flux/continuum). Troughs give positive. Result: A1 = 5.6 angstrom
